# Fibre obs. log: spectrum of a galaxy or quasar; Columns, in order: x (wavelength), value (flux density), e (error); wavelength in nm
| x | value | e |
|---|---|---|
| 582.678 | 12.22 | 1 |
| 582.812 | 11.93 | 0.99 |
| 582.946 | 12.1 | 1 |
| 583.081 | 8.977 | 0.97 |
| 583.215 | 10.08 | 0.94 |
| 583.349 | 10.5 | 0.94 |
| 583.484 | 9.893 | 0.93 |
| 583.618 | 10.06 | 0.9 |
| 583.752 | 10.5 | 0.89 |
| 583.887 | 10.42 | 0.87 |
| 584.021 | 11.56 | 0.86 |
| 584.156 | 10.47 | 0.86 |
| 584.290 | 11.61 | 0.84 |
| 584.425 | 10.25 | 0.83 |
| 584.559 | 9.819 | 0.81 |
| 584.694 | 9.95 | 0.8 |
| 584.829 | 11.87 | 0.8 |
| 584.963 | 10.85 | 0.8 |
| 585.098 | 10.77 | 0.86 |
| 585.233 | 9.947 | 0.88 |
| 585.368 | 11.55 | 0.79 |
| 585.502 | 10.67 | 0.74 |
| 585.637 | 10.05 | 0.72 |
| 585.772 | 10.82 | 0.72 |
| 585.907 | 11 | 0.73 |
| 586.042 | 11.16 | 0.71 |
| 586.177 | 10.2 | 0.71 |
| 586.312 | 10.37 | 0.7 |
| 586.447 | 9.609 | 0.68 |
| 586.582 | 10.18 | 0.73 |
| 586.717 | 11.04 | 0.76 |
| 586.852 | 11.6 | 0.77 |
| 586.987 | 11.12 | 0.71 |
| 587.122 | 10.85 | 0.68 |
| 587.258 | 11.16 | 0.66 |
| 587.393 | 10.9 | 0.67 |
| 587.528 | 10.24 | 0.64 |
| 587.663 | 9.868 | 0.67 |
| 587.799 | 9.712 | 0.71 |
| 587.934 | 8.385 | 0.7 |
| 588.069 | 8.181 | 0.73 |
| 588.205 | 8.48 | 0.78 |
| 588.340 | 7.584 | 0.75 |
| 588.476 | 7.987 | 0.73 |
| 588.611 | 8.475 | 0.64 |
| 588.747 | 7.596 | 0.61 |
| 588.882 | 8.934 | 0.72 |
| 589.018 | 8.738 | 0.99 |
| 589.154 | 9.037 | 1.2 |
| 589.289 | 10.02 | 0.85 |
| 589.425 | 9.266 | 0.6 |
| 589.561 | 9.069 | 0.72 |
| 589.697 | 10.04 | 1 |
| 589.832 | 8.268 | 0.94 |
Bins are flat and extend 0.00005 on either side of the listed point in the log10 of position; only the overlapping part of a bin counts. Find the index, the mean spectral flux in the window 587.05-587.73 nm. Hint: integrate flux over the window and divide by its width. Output 10.6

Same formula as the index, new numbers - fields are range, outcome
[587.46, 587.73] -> 10.1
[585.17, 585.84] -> 10.6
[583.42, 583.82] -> 10.2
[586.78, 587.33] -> 11.2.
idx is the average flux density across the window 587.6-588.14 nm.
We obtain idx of 9.02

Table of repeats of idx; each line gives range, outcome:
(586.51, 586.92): 10.9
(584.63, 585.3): 10.7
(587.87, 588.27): 8.34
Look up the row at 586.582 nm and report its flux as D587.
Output 10.18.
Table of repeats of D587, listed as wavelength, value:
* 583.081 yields 8.977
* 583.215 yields 10.08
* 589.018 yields 8.738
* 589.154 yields 9.037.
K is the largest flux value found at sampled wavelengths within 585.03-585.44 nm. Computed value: 11.55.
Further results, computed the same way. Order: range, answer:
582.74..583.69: 12.1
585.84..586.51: 11.16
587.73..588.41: 9.712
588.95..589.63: 10.02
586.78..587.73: 11.6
